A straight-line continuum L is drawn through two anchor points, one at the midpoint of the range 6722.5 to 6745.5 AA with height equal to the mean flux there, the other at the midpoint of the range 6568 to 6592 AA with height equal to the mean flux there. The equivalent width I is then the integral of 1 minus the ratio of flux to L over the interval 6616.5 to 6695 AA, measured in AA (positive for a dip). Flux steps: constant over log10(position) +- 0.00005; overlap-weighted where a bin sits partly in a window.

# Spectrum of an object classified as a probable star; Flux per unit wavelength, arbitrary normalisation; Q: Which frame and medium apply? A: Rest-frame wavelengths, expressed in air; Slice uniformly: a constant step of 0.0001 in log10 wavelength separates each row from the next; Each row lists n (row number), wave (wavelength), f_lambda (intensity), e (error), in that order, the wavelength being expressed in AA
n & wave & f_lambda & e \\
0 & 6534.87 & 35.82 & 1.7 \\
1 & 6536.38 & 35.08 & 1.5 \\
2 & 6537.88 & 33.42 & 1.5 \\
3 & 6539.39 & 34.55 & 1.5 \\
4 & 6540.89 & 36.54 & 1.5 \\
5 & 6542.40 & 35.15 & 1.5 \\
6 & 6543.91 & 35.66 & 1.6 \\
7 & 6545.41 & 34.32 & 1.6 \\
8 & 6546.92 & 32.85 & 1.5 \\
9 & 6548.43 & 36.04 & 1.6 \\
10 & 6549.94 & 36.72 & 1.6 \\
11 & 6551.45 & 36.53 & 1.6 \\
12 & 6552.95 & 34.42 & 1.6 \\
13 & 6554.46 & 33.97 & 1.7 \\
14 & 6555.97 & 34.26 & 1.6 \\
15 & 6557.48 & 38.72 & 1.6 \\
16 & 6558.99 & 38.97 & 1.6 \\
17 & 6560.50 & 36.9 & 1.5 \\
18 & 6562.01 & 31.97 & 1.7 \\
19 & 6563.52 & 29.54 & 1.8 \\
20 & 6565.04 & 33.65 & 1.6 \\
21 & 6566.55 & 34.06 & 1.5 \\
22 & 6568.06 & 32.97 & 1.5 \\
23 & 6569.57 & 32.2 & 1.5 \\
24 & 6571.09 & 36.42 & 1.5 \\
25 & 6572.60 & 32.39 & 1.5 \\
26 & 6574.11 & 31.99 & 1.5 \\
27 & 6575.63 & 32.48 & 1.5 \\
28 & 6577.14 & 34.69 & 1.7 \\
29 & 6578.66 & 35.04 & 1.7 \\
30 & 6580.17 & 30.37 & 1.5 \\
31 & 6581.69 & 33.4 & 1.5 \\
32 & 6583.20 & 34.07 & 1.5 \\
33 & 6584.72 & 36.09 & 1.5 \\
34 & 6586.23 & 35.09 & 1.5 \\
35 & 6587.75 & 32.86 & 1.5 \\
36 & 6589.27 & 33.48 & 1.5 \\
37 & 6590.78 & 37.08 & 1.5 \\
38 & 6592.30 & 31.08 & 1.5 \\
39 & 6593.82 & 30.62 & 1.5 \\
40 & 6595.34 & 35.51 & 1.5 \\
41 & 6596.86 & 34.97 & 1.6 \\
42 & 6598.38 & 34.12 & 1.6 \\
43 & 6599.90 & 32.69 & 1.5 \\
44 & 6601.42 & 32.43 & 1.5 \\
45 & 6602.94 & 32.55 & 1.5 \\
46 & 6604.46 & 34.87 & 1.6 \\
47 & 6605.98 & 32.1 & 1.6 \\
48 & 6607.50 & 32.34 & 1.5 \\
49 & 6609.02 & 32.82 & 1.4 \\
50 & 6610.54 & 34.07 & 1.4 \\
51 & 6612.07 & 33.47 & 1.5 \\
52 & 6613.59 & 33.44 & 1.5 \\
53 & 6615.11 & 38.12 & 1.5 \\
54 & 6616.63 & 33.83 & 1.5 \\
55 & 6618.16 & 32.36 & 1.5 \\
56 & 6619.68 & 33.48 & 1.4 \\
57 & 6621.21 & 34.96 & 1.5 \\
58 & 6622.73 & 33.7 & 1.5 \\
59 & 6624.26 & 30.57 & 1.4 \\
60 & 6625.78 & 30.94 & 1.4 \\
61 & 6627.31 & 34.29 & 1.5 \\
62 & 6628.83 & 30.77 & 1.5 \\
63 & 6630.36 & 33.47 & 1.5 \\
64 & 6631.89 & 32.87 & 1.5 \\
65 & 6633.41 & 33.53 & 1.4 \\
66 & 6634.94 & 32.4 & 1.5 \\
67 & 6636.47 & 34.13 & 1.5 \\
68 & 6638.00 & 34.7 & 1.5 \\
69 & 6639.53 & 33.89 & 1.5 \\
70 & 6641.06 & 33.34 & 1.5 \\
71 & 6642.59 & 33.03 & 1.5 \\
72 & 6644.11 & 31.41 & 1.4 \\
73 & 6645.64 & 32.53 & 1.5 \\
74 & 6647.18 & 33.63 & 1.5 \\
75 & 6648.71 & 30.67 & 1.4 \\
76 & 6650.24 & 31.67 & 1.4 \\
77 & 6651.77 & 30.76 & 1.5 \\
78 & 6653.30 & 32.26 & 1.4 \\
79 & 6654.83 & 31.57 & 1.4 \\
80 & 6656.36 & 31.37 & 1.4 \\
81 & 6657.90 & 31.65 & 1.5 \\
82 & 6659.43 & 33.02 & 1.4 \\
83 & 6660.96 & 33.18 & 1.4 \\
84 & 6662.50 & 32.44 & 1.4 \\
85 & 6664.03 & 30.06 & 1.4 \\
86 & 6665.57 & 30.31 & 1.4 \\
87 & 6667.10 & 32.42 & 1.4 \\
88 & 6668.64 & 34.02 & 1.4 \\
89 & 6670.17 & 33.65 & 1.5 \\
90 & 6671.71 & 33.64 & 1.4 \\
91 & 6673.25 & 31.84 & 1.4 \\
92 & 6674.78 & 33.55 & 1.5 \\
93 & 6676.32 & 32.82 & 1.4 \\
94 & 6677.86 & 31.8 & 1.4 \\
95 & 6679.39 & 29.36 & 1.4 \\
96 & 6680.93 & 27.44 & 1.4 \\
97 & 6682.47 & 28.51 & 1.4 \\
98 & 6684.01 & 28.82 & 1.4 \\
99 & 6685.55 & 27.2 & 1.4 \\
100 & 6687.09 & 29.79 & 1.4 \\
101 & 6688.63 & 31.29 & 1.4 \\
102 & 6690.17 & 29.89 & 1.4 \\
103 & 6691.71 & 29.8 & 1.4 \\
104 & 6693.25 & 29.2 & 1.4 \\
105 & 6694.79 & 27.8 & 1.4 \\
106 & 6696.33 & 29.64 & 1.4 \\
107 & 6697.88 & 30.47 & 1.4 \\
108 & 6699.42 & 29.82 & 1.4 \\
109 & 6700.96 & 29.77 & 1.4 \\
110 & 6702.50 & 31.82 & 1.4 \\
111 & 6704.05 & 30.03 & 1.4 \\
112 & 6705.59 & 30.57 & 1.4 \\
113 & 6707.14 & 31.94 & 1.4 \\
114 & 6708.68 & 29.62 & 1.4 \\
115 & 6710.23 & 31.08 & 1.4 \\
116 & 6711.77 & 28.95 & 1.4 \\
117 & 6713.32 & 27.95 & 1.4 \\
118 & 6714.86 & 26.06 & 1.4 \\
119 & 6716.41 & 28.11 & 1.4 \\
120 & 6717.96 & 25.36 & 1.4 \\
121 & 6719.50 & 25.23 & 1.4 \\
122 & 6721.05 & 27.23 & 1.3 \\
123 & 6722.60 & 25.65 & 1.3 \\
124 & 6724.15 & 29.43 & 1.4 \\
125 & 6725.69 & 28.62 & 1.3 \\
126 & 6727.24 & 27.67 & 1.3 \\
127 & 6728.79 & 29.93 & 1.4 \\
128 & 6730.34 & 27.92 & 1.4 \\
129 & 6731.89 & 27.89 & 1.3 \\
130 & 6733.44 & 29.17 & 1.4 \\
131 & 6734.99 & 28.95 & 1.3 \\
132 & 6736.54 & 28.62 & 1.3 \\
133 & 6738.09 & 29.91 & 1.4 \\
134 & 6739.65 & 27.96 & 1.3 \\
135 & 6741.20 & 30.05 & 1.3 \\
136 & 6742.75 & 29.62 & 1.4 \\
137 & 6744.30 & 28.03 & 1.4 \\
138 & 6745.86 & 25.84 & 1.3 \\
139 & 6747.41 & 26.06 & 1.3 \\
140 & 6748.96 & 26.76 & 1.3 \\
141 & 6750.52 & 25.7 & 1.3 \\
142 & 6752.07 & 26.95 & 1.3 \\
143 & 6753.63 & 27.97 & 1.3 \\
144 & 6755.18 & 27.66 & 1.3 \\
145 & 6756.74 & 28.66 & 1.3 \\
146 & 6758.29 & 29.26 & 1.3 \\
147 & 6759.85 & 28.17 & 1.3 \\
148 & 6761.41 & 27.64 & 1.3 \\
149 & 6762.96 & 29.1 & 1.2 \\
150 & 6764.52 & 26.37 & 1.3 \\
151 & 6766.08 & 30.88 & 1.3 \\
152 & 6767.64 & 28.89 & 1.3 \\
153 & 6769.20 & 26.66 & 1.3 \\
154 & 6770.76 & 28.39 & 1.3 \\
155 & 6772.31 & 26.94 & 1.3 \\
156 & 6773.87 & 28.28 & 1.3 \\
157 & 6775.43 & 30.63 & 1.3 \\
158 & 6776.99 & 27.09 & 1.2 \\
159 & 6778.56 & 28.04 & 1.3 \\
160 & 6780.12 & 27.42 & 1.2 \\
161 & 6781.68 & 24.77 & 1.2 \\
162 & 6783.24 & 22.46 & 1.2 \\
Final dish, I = -1.5 AA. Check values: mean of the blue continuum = 33.8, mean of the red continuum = 28.7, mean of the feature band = 31.8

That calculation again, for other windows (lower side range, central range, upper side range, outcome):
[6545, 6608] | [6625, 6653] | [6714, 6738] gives -1.1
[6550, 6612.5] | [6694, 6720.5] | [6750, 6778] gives 0.7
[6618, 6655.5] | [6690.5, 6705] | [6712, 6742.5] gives -0.1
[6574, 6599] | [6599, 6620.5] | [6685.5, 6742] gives -0.4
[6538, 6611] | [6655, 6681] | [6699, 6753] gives -1.2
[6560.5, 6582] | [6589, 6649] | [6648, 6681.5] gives -1.6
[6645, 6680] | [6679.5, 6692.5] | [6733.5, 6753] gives 0.7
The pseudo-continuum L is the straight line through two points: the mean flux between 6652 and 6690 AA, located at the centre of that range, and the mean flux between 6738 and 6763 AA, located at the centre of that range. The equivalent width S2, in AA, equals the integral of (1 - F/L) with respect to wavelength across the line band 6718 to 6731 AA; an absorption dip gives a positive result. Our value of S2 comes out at 0.6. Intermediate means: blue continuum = 31.3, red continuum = 27.9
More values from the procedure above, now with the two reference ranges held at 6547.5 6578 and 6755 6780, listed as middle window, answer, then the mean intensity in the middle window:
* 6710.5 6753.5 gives 2.25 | 27.8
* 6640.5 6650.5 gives -0.12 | 32.3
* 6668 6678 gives -0.64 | 33.1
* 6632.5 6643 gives -0.46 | 33.6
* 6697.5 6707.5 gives -0.12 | 30.6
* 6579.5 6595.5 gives 0.06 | 33.5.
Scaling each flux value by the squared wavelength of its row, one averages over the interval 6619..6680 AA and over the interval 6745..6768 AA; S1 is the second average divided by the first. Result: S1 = 0.9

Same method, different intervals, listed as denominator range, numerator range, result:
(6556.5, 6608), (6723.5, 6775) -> 0.88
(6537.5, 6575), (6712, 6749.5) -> 0.85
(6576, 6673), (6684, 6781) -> 0.89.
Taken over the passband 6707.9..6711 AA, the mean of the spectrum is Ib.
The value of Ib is 30.4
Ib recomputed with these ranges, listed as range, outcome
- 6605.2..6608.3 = 32.3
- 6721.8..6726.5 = 27.9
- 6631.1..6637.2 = 33.2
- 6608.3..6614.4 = 33.5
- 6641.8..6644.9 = 32.3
